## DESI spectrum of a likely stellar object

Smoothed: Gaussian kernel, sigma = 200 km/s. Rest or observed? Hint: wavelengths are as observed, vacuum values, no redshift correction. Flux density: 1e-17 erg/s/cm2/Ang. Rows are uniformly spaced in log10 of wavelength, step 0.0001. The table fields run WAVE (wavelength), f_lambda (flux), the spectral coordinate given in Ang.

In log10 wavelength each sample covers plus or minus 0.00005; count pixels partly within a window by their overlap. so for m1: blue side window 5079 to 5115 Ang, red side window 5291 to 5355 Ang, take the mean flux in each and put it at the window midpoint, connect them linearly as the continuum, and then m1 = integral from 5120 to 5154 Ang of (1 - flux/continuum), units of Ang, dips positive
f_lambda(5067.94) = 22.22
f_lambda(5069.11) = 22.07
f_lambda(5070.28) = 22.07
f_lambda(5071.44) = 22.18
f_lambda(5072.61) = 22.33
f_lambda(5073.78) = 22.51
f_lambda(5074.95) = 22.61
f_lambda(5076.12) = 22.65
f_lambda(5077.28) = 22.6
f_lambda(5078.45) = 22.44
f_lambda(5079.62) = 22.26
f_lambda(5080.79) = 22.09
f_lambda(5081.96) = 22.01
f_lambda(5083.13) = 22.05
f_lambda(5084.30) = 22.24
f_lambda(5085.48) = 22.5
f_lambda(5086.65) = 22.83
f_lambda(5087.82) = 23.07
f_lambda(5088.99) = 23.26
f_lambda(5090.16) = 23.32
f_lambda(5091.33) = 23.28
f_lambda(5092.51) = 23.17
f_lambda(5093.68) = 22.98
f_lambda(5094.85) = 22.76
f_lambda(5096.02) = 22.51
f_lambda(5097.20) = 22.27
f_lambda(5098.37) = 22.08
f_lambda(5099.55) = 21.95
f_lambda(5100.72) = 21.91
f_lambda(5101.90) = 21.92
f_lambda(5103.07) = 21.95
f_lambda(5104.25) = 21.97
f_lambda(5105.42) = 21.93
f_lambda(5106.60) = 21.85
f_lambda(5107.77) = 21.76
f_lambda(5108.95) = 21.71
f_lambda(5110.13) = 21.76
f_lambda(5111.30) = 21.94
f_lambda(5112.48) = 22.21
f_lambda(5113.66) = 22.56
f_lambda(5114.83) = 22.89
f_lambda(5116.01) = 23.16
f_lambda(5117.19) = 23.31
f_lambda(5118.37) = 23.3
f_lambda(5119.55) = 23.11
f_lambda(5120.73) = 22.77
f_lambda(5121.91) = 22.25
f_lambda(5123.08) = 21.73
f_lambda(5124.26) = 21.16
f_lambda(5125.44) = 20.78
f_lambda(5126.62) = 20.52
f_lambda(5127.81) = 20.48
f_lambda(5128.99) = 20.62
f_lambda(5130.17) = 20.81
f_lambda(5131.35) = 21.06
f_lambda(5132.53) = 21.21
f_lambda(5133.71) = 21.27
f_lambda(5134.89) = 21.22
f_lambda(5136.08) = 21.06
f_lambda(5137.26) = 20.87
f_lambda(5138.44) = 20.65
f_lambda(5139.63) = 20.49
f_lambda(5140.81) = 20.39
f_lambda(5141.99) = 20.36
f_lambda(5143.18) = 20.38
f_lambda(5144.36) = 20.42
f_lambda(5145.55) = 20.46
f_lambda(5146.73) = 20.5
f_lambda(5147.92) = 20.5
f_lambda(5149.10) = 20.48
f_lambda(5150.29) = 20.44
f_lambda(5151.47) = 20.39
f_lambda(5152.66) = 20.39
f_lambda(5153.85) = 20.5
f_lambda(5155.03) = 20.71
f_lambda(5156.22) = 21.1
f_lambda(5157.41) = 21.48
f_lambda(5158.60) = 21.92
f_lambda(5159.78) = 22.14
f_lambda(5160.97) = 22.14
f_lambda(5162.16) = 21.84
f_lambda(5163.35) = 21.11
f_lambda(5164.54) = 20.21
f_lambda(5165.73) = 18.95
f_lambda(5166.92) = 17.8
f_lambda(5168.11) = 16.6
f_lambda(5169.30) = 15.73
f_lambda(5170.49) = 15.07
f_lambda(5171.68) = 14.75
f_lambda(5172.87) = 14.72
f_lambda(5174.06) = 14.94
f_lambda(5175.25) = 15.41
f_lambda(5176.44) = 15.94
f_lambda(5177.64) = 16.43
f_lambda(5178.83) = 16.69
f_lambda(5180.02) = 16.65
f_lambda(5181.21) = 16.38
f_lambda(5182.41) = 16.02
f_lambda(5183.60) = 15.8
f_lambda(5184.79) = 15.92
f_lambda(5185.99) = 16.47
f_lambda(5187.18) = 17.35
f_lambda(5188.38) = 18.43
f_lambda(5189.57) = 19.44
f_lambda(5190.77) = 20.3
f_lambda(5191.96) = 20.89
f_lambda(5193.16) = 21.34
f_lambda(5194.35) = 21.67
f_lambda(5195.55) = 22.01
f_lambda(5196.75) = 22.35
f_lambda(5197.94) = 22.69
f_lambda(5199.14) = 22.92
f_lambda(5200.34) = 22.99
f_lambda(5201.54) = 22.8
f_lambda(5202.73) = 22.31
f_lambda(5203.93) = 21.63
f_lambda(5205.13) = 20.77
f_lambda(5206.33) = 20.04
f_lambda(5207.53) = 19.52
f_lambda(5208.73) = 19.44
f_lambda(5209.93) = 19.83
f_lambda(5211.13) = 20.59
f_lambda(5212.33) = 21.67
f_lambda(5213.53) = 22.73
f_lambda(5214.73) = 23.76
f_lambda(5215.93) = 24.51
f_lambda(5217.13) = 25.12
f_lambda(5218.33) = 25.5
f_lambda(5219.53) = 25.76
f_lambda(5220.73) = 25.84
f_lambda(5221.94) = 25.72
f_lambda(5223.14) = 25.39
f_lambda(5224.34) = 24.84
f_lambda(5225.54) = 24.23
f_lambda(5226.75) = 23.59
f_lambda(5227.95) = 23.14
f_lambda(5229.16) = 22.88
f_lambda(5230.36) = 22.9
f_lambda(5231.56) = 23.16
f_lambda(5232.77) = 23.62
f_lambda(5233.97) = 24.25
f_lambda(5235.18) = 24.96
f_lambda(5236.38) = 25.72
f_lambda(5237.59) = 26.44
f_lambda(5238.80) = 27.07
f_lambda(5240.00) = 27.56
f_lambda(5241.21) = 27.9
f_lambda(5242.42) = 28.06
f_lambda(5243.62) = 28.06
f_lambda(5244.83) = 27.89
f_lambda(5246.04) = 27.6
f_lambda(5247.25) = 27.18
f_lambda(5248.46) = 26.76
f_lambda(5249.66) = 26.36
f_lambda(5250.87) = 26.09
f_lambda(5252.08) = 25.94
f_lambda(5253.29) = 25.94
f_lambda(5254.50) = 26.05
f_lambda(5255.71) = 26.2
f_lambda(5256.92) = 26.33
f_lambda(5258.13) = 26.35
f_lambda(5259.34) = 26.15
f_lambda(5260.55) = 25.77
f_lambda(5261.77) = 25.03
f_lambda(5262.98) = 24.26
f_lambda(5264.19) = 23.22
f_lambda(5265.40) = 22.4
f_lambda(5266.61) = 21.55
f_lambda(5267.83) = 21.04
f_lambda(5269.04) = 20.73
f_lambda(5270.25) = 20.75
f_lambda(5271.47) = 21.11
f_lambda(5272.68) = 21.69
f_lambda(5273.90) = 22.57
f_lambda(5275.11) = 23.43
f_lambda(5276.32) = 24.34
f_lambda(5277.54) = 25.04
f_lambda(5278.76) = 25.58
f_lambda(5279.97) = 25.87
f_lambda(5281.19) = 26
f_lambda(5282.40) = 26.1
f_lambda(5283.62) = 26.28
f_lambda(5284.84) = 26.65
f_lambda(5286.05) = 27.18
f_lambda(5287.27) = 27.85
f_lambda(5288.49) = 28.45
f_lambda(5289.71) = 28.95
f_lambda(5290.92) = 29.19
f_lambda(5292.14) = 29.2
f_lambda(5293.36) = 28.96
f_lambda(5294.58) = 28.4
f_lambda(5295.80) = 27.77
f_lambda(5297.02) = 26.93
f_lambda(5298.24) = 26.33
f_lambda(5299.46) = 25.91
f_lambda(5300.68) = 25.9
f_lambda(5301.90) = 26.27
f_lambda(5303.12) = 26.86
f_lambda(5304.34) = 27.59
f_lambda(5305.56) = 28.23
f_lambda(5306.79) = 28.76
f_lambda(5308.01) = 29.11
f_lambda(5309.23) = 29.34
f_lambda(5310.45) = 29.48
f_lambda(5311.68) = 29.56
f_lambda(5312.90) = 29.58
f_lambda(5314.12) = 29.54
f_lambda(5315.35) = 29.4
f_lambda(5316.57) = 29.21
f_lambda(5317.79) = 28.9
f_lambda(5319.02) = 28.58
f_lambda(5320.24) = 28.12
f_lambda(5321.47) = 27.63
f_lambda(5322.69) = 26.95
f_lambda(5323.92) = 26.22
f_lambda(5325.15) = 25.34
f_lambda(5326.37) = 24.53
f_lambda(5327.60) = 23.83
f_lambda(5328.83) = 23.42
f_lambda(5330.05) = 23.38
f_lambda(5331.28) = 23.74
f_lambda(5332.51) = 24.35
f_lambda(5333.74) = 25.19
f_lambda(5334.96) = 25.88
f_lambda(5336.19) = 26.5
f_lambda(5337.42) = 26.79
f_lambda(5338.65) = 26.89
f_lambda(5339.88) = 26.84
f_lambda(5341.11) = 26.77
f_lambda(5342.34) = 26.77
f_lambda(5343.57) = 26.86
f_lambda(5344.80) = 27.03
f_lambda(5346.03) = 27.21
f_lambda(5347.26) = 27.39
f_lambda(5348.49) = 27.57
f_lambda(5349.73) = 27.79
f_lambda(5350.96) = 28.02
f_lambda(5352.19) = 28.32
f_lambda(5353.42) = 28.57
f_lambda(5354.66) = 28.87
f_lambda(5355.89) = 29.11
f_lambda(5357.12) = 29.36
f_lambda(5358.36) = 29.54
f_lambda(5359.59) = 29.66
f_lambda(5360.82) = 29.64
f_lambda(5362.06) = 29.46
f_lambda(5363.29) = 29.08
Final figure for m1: 3.5 Ang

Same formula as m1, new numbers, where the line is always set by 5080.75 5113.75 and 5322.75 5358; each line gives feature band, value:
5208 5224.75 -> 0.6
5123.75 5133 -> 0.8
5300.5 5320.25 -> -1.9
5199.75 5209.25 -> 1.2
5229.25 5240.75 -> -0.1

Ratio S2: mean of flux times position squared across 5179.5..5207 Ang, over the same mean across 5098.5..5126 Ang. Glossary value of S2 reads 0.93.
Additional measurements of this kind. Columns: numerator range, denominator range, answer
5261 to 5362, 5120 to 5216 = 1.41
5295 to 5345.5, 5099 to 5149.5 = 1.35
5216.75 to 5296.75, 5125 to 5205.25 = 1.34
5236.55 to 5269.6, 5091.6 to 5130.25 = 1.23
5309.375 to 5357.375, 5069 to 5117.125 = 1.33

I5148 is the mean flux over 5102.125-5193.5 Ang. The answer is 20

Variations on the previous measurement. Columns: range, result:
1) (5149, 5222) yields 20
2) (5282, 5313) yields 27.9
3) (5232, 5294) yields 25.6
